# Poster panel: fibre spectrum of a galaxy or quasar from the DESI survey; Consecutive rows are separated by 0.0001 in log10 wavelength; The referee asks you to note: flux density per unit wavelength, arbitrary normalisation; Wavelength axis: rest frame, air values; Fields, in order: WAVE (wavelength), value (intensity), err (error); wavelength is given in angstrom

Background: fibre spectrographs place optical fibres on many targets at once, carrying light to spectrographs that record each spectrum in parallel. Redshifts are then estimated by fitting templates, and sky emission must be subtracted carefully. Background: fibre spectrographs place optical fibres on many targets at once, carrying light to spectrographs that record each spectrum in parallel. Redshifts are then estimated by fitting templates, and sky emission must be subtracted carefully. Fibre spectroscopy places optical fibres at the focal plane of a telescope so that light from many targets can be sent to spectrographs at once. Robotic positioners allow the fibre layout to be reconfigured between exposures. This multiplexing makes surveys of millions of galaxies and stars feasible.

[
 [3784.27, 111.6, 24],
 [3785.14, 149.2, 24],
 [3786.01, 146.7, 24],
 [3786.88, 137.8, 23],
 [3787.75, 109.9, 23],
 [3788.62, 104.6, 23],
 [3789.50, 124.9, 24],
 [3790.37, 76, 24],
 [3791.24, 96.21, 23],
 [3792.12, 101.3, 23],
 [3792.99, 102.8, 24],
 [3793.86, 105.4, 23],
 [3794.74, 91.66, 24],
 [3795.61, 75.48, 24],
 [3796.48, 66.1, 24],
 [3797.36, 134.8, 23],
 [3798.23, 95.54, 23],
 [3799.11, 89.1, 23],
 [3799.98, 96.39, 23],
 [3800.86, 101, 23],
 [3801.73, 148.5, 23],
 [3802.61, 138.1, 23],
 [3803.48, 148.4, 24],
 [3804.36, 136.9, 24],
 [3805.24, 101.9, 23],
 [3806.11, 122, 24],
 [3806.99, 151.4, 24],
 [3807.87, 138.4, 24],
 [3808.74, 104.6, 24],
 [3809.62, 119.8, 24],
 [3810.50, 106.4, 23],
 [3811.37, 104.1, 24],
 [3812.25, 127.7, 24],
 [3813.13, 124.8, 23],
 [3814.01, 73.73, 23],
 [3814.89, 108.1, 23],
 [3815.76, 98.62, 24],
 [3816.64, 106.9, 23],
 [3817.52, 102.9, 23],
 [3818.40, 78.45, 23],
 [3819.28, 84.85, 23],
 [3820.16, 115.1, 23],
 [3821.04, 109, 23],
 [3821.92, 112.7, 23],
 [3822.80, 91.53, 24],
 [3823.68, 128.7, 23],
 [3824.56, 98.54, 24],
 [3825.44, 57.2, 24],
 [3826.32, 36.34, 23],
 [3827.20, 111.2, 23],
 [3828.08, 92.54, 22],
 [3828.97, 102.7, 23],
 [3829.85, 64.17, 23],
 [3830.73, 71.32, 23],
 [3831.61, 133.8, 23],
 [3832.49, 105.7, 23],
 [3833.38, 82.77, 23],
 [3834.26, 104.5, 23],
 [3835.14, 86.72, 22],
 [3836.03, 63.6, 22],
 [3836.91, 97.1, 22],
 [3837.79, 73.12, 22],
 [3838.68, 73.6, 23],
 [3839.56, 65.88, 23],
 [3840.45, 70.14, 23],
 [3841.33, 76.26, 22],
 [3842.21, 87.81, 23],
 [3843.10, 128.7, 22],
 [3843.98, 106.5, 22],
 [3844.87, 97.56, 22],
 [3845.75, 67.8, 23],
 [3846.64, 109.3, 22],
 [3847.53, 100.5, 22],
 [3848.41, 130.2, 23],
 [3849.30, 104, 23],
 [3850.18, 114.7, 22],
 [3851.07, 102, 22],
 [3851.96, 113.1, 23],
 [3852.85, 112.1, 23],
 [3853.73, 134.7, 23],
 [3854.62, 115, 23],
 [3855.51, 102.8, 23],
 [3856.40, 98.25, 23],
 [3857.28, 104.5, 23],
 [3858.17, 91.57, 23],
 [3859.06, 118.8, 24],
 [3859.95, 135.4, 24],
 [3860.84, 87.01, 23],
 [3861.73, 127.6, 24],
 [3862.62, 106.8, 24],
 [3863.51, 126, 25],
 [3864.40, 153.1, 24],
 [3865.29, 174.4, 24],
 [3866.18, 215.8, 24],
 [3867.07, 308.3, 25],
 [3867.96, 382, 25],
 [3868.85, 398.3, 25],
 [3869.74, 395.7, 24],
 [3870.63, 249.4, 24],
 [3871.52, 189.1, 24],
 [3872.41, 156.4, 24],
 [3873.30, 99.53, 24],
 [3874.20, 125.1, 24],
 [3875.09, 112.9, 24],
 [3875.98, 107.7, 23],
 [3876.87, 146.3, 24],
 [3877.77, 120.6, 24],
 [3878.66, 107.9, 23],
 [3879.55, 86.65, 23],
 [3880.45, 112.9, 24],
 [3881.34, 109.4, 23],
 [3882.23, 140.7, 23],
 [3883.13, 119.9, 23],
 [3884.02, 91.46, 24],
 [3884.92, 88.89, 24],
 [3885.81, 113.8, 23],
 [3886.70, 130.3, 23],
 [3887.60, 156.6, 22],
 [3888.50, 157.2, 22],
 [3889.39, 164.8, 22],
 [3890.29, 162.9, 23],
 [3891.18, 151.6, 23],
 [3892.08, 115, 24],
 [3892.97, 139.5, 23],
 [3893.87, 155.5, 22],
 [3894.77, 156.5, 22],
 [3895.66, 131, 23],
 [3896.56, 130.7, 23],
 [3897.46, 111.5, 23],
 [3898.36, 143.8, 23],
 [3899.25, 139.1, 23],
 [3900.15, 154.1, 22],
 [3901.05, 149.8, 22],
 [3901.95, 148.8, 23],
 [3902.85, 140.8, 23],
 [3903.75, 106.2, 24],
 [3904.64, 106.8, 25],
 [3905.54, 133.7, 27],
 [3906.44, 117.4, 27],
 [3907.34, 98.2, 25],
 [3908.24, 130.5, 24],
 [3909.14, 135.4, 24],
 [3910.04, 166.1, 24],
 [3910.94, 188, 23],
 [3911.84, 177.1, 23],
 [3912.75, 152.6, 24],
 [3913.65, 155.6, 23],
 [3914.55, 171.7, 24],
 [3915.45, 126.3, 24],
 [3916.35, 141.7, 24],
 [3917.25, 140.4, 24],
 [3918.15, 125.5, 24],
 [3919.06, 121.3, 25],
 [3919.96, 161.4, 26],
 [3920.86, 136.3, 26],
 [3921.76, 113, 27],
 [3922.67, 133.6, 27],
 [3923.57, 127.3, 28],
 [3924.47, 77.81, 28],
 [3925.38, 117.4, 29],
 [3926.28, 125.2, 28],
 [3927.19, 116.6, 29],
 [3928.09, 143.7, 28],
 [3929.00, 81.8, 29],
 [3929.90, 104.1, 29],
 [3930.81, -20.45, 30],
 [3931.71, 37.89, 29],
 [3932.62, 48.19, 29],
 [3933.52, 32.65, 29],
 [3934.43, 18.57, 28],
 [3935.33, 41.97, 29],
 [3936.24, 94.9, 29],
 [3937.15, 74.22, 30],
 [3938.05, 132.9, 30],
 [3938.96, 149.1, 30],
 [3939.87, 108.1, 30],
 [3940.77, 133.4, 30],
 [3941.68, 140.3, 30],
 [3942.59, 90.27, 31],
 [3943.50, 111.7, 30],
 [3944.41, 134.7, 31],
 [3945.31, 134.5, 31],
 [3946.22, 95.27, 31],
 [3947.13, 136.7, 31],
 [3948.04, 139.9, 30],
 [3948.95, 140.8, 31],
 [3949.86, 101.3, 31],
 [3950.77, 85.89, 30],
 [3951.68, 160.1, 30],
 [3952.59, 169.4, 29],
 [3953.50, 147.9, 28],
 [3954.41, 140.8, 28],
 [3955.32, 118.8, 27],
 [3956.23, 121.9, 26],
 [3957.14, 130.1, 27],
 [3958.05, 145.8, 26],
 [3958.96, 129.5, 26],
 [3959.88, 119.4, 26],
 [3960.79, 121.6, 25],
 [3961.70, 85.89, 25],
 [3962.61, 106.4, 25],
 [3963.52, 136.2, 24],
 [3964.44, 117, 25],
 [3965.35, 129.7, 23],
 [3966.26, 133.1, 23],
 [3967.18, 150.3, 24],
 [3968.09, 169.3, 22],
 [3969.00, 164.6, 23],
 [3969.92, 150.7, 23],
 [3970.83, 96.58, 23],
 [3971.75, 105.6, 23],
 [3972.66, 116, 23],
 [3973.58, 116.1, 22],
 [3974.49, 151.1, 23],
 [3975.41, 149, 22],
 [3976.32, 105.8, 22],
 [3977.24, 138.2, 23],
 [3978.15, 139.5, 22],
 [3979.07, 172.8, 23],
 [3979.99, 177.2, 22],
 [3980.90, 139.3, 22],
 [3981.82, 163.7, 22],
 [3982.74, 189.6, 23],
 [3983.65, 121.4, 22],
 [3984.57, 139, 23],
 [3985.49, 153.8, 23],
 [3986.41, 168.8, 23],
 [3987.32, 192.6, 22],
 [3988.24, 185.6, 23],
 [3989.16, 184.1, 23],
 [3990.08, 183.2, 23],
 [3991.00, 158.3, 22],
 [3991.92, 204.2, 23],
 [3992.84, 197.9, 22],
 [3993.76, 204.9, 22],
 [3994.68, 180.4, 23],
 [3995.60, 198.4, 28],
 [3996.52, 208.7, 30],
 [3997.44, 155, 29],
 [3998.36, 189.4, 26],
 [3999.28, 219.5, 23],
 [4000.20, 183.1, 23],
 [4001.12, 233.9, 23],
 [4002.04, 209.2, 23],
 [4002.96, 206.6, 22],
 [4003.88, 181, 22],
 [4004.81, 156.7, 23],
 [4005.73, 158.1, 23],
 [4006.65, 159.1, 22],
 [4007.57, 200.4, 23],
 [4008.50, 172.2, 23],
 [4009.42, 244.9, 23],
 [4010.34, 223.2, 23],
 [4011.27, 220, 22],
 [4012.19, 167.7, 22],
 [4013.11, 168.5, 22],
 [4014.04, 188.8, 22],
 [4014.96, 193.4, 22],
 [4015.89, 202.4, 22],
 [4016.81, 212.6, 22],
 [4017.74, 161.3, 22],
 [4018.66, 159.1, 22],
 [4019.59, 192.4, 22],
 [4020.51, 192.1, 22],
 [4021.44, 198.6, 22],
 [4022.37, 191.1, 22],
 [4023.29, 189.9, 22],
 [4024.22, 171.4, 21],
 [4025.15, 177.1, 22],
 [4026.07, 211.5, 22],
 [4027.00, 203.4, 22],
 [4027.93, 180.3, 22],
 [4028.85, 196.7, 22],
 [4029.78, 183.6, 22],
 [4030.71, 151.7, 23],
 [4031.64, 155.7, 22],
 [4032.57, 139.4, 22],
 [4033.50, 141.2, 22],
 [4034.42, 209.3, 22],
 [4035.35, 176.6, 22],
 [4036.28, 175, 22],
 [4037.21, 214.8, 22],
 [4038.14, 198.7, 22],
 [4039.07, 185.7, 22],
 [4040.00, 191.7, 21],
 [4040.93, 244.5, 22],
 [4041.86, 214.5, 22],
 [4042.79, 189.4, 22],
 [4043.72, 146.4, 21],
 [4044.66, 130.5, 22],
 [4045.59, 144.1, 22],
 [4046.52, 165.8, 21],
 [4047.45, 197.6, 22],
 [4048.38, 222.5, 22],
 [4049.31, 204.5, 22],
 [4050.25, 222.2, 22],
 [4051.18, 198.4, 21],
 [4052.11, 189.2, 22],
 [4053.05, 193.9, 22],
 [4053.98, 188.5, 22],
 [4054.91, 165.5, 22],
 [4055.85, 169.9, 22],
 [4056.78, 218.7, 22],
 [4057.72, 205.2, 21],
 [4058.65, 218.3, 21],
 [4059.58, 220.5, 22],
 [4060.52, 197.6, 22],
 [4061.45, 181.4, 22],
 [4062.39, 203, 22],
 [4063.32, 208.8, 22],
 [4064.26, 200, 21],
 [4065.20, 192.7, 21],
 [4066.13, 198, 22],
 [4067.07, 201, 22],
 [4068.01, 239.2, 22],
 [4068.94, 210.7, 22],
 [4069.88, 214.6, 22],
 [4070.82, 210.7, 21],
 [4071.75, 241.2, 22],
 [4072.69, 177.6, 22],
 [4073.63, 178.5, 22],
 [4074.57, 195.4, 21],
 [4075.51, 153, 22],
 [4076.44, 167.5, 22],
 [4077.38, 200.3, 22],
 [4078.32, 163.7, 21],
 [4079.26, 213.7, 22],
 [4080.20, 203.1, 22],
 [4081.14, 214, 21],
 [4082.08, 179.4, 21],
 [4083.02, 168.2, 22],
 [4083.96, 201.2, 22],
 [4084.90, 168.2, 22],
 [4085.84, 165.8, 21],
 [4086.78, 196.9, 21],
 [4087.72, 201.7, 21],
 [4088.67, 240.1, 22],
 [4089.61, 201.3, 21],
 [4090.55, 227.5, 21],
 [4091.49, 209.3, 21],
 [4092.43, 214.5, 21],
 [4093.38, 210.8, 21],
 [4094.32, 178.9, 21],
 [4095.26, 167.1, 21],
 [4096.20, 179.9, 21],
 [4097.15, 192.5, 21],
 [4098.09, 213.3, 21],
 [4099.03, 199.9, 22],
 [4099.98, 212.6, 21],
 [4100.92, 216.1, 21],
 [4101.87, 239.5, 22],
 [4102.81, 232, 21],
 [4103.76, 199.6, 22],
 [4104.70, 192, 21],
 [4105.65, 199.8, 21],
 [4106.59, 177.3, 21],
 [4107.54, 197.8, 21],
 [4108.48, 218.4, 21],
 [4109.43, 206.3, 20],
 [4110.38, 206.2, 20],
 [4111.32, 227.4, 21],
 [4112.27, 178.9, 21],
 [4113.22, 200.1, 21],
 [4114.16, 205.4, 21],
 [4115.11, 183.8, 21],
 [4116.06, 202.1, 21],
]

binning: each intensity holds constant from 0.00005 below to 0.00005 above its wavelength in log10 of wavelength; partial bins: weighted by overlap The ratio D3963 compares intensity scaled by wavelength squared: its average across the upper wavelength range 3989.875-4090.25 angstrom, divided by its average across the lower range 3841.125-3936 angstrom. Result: 1.57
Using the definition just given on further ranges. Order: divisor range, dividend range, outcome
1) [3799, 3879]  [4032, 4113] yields 1.80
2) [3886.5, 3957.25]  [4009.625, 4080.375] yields 1.64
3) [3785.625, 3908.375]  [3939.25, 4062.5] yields 1.49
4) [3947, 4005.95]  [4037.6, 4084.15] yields 1.32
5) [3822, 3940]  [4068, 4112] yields 1.80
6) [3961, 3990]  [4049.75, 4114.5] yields 1.46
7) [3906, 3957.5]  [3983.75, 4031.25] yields 1.64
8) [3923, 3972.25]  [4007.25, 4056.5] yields 1.72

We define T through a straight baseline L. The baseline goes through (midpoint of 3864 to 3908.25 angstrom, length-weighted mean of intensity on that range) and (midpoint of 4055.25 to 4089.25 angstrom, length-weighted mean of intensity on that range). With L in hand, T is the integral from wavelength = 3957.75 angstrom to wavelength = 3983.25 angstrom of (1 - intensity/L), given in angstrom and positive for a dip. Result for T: 5.6 angstrom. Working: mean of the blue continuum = 155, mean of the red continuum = 198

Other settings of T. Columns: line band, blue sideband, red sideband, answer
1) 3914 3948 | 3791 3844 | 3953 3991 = 6.0 angstrom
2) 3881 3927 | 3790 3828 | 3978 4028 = 2.8 angstrom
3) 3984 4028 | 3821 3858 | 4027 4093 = -5.0 angstrom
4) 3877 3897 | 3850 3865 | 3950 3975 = -1.7 angstrom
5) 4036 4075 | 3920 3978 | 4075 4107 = -4.4 angstrom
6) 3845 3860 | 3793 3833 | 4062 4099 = 1.3 angstrom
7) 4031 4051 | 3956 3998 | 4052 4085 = -0.2 angstrom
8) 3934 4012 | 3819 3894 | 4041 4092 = 7.7 angstrom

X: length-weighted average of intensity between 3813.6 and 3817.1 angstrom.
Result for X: 97.2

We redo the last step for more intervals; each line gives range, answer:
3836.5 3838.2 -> 85.3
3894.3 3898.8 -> 135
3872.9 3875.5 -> 112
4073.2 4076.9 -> 174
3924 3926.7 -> 107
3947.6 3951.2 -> 117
